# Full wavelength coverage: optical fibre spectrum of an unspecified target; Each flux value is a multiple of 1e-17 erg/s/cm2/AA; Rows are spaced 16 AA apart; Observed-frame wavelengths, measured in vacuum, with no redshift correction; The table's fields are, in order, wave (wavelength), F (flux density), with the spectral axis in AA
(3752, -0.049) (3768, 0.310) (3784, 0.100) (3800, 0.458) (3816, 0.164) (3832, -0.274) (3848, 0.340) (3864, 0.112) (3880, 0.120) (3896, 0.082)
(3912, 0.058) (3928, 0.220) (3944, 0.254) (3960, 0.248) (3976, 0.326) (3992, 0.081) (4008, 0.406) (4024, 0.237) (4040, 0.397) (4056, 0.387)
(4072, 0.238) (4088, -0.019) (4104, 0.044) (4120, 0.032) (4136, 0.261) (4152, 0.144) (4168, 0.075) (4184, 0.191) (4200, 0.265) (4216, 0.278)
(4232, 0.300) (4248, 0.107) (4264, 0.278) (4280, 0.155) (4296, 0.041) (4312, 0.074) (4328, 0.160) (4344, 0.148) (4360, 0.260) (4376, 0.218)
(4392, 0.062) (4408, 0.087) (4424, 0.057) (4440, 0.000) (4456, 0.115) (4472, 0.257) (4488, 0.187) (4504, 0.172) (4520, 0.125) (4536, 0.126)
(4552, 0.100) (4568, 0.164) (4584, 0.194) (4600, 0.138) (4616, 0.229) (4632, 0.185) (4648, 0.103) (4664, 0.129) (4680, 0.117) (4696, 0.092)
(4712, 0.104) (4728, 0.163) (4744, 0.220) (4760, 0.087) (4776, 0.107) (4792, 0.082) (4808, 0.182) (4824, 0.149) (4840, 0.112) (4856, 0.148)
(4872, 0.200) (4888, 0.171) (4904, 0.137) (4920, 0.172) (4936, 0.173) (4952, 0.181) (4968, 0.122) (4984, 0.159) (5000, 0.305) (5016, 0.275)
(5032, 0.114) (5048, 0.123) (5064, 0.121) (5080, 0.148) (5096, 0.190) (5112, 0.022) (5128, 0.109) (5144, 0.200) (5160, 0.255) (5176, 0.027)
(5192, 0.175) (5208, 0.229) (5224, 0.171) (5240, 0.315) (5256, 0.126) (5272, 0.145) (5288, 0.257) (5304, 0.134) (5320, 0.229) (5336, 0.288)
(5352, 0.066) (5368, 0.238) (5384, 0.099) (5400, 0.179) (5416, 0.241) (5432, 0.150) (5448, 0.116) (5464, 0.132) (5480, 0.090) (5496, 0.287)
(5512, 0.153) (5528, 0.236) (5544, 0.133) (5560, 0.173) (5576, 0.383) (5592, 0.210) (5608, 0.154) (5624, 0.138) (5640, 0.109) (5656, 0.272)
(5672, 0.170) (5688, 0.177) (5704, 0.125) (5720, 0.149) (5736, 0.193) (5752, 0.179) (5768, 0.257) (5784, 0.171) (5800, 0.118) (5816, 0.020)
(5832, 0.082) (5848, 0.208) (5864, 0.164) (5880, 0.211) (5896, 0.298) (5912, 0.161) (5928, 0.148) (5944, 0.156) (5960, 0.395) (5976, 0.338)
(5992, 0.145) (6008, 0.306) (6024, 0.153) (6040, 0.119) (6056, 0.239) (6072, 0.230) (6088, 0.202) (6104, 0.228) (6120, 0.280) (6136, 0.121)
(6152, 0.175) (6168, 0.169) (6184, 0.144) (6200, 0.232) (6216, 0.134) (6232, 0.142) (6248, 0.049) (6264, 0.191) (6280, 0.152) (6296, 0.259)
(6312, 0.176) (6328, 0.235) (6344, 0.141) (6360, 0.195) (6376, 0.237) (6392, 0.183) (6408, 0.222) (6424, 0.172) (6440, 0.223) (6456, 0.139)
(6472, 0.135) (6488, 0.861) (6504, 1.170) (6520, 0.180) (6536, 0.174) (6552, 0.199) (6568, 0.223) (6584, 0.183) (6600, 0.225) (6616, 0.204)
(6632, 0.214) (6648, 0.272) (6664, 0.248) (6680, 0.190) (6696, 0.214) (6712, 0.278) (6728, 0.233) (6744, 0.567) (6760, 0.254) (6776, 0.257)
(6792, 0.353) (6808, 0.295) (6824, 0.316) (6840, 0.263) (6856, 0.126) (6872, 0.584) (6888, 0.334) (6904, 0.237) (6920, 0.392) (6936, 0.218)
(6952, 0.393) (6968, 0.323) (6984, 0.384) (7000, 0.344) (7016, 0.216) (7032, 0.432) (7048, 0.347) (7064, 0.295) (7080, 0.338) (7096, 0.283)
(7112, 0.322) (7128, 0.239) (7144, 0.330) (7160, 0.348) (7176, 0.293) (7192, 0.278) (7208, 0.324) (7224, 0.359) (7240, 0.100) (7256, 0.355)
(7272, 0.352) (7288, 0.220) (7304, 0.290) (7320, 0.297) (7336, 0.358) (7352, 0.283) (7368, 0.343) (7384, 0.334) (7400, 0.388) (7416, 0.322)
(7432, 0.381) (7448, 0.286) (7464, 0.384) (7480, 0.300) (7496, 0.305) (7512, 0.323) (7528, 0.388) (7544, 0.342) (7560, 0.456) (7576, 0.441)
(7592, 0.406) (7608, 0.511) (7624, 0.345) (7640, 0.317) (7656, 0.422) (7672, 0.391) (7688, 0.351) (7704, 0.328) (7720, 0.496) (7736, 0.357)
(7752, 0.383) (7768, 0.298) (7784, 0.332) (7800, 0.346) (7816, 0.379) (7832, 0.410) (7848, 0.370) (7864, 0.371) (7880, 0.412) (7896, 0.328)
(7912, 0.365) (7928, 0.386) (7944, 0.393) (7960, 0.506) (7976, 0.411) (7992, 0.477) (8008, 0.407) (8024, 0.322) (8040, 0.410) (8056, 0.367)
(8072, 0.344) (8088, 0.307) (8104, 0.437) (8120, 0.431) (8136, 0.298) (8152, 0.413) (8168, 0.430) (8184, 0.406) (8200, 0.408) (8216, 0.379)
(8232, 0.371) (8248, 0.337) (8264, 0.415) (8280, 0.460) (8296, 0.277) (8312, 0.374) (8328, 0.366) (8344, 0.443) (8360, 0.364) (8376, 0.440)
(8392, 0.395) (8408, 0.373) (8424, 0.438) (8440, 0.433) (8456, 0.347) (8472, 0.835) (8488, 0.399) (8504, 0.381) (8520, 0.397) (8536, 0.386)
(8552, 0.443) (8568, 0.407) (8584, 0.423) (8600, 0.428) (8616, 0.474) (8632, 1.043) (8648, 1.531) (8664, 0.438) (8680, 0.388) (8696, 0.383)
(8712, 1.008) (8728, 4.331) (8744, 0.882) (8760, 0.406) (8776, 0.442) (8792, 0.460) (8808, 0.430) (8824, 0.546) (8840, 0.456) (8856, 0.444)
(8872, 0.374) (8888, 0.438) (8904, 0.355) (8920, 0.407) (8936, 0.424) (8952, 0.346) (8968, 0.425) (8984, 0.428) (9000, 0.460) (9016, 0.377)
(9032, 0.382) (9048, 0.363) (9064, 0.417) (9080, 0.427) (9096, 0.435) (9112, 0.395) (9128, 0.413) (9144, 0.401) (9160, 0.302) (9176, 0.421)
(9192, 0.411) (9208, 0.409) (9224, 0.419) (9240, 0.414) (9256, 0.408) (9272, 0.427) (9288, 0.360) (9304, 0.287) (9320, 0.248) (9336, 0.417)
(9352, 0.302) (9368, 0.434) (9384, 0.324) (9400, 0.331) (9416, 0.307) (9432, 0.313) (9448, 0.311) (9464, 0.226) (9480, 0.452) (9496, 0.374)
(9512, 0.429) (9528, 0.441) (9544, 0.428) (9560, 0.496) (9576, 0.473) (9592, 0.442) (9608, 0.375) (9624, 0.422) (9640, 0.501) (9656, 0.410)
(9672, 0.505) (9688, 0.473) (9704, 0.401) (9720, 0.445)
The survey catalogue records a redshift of 0.74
